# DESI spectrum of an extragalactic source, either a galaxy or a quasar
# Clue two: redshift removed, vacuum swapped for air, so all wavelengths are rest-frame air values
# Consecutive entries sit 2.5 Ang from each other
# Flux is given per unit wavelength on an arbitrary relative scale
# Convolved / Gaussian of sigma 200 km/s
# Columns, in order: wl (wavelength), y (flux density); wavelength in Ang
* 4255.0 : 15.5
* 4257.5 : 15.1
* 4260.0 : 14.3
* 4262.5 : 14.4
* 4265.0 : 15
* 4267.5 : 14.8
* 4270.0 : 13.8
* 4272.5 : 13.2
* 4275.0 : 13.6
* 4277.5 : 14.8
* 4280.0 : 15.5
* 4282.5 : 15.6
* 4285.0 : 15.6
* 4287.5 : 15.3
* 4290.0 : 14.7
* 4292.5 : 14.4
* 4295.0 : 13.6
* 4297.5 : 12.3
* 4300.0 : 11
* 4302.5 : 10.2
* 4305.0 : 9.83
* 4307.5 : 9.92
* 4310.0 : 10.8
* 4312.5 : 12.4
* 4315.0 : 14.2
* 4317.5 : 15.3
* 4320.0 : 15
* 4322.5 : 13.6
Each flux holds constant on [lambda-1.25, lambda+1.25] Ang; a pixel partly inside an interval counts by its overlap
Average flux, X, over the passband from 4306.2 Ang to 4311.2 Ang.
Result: 10.4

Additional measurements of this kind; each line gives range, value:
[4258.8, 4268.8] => 14.6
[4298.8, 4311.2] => 10.3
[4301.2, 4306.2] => 10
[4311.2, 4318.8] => 14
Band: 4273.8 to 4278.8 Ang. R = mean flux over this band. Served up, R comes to 14.2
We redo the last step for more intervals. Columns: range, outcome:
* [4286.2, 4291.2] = 15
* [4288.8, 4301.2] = 13.2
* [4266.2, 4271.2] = 14.3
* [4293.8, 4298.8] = 12.9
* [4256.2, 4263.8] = 14.6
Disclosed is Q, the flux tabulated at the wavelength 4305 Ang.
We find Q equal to 9.83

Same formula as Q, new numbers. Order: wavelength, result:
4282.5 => 15.6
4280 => 15.5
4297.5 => 12.3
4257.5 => 15.1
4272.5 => 13.2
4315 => 14.2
